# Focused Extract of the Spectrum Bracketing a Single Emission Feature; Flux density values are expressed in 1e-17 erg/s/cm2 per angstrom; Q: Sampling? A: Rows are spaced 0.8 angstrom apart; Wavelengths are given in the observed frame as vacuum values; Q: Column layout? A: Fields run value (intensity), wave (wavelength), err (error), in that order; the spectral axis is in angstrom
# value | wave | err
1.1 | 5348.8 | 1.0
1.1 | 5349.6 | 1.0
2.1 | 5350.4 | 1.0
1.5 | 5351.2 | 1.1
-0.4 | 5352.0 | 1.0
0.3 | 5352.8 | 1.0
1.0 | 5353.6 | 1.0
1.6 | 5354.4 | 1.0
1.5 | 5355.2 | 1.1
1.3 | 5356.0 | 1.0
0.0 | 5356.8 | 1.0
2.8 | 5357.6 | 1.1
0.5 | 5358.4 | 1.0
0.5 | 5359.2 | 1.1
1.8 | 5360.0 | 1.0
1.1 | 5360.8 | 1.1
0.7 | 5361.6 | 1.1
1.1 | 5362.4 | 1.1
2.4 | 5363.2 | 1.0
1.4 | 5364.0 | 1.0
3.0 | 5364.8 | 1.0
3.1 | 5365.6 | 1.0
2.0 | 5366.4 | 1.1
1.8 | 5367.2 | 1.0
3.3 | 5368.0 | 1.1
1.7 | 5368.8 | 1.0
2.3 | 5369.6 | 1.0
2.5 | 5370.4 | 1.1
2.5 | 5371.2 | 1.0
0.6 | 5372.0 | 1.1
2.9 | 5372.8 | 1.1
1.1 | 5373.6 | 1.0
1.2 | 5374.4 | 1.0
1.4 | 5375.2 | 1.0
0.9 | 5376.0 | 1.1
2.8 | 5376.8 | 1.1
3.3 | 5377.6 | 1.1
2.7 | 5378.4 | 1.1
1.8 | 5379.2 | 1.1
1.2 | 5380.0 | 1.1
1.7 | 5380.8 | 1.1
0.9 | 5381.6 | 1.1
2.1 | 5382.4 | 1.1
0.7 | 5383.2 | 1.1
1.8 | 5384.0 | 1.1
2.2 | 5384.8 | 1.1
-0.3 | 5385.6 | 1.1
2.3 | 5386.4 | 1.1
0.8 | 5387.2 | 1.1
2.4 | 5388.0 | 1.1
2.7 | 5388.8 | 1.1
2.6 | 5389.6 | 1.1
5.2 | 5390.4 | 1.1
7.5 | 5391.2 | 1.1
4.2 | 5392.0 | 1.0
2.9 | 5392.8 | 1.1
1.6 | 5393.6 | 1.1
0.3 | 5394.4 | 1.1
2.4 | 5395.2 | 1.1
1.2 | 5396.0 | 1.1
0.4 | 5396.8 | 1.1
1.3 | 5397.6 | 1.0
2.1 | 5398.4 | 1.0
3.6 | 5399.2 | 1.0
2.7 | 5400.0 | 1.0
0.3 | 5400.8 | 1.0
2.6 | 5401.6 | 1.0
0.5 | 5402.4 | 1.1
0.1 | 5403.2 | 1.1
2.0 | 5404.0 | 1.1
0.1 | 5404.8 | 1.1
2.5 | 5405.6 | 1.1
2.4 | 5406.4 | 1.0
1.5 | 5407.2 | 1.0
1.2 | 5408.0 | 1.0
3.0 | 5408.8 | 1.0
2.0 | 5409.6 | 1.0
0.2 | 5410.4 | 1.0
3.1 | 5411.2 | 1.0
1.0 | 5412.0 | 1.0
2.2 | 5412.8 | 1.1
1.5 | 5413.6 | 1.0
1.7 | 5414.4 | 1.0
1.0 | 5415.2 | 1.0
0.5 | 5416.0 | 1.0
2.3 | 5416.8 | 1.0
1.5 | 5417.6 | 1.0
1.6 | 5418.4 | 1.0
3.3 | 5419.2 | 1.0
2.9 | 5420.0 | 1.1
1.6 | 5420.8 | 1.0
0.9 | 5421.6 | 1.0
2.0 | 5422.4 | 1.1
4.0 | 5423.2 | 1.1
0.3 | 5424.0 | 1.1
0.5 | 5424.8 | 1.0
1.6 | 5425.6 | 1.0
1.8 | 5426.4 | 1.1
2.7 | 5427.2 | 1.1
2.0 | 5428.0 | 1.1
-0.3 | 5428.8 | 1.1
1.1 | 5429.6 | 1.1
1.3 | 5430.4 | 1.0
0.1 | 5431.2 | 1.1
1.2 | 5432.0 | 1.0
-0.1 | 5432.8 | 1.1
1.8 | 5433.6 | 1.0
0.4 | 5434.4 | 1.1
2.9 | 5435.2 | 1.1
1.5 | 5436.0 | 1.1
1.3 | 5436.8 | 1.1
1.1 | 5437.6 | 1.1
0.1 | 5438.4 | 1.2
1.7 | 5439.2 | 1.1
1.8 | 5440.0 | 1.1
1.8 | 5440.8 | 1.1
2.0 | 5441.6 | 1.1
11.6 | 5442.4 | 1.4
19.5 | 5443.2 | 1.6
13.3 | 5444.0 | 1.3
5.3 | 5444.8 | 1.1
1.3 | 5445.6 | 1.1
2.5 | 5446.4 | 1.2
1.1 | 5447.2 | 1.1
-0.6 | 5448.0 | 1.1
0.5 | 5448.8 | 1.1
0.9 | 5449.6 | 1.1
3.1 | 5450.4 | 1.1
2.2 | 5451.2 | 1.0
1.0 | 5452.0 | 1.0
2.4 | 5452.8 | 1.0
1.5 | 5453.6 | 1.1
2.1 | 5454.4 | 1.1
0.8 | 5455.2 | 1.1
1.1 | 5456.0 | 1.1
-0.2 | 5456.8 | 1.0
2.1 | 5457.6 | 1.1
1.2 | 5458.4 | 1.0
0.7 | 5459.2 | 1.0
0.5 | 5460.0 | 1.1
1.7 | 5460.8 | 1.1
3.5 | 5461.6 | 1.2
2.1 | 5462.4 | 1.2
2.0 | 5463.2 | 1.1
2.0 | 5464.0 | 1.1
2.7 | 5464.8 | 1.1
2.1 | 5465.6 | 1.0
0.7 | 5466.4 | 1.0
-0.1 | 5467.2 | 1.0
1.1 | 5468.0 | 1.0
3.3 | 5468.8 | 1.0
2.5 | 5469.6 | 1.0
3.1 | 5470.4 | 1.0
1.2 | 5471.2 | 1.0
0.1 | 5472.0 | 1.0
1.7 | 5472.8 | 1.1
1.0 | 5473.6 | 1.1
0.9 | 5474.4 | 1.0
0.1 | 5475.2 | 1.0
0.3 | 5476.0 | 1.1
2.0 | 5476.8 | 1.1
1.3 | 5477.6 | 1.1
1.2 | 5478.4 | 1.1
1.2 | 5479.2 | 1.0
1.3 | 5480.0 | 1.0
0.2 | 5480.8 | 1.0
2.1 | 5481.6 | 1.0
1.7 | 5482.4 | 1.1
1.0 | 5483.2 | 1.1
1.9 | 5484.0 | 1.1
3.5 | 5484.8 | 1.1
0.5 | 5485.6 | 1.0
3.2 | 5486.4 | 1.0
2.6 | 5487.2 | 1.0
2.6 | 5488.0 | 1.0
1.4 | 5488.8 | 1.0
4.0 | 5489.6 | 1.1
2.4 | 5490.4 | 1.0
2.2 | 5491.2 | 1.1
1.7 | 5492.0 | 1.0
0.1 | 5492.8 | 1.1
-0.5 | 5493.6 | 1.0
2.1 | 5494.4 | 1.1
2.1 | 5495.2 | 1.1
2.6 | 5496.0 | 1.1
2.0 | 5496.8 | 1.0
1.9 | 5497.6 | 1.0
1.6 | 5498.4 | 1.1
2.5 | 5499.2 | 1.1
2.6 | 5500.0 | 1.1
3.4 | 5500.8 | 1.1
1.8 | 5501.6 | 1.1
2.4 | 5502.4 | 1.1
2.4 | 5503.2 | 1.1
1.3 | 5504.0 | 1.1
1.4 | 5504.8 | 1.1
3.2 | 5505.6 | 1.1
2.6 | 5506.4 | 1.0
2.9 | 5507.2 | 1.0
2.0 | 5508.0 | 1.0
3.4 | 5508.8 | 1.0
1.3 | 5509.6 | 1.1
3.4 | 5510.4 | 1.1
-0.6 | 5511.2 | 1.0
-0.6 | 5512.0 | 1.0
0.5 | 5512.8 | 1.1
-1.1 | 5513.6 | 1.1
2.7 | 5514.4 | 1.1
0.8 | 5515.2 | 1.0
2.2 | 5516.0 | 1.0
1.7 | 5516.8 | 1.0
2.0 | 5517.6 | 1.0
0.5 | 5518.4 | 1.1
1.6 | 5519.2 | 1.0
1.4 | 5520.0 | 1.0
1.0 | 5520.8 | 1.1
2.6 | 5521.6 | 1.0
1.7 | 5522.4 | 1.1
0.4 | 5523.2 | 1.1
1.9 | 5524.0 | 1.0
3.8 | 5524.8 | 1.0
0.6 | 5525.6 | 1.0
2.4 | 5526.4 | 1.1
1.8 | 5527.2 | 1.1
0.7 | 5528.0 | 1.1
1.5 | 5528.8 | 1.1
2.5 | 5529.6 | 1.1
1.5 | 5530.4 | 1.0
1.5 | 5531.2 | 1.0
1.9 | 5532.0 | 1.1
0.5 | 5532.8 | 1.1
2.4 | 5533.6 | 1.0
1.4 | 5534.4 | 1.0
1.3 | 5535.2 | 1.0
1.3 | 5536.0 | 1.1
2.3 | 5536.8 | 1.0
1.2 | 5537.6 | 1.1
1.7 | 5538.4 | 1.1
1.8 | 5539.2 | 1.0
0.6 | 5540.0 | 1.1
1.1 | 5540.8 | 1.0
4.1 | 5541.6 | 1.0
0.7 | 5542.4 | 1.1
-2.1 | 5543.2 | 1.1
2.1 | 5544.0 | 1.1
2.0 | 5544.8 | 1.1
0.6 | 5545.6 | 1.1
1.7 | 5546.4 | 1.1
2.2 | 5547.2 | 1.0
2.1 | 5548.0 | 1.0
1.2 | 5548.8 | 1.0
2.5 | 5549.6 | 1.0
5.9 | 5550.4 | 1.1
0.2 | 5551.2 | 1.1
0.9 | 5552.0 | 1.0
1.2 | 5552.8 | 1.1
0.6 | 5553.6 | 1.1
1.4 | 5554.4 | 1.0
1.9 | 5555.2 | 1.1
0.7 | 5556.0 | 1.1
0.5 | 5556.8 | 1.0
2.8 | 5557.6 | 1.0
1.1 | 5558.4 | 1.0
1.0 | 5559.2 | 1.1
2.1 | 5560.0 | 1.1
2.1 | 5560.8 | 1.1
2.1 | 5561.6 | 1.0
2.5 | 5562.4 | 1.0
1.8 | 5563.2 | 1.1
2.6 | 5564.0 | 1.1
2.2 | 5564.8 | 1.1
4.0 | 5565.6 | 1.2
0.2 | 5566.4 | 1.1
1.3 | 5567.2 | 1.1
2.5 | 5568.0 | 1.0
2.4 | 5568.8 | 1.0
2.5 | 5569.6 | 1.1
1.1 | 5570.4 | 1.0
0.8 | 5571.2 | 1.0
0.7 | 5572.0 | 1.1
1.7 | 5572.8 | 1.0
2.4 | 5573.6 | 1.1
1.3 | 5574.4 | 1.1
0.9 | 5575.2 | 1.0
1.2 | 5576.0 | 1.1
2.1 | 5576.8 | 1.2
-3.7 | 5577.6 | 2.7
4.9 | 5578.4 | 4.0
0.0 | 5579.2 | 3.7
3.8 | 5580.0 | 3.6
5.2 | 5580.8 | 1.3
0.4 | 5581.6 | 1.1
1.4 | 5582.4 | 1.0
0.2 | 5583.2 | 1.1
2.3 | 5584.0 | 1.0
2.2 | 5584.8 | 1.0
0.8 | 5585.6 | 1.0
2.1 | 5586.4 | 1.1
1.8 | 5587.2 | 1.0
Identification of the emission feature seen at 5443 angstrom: [O III]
